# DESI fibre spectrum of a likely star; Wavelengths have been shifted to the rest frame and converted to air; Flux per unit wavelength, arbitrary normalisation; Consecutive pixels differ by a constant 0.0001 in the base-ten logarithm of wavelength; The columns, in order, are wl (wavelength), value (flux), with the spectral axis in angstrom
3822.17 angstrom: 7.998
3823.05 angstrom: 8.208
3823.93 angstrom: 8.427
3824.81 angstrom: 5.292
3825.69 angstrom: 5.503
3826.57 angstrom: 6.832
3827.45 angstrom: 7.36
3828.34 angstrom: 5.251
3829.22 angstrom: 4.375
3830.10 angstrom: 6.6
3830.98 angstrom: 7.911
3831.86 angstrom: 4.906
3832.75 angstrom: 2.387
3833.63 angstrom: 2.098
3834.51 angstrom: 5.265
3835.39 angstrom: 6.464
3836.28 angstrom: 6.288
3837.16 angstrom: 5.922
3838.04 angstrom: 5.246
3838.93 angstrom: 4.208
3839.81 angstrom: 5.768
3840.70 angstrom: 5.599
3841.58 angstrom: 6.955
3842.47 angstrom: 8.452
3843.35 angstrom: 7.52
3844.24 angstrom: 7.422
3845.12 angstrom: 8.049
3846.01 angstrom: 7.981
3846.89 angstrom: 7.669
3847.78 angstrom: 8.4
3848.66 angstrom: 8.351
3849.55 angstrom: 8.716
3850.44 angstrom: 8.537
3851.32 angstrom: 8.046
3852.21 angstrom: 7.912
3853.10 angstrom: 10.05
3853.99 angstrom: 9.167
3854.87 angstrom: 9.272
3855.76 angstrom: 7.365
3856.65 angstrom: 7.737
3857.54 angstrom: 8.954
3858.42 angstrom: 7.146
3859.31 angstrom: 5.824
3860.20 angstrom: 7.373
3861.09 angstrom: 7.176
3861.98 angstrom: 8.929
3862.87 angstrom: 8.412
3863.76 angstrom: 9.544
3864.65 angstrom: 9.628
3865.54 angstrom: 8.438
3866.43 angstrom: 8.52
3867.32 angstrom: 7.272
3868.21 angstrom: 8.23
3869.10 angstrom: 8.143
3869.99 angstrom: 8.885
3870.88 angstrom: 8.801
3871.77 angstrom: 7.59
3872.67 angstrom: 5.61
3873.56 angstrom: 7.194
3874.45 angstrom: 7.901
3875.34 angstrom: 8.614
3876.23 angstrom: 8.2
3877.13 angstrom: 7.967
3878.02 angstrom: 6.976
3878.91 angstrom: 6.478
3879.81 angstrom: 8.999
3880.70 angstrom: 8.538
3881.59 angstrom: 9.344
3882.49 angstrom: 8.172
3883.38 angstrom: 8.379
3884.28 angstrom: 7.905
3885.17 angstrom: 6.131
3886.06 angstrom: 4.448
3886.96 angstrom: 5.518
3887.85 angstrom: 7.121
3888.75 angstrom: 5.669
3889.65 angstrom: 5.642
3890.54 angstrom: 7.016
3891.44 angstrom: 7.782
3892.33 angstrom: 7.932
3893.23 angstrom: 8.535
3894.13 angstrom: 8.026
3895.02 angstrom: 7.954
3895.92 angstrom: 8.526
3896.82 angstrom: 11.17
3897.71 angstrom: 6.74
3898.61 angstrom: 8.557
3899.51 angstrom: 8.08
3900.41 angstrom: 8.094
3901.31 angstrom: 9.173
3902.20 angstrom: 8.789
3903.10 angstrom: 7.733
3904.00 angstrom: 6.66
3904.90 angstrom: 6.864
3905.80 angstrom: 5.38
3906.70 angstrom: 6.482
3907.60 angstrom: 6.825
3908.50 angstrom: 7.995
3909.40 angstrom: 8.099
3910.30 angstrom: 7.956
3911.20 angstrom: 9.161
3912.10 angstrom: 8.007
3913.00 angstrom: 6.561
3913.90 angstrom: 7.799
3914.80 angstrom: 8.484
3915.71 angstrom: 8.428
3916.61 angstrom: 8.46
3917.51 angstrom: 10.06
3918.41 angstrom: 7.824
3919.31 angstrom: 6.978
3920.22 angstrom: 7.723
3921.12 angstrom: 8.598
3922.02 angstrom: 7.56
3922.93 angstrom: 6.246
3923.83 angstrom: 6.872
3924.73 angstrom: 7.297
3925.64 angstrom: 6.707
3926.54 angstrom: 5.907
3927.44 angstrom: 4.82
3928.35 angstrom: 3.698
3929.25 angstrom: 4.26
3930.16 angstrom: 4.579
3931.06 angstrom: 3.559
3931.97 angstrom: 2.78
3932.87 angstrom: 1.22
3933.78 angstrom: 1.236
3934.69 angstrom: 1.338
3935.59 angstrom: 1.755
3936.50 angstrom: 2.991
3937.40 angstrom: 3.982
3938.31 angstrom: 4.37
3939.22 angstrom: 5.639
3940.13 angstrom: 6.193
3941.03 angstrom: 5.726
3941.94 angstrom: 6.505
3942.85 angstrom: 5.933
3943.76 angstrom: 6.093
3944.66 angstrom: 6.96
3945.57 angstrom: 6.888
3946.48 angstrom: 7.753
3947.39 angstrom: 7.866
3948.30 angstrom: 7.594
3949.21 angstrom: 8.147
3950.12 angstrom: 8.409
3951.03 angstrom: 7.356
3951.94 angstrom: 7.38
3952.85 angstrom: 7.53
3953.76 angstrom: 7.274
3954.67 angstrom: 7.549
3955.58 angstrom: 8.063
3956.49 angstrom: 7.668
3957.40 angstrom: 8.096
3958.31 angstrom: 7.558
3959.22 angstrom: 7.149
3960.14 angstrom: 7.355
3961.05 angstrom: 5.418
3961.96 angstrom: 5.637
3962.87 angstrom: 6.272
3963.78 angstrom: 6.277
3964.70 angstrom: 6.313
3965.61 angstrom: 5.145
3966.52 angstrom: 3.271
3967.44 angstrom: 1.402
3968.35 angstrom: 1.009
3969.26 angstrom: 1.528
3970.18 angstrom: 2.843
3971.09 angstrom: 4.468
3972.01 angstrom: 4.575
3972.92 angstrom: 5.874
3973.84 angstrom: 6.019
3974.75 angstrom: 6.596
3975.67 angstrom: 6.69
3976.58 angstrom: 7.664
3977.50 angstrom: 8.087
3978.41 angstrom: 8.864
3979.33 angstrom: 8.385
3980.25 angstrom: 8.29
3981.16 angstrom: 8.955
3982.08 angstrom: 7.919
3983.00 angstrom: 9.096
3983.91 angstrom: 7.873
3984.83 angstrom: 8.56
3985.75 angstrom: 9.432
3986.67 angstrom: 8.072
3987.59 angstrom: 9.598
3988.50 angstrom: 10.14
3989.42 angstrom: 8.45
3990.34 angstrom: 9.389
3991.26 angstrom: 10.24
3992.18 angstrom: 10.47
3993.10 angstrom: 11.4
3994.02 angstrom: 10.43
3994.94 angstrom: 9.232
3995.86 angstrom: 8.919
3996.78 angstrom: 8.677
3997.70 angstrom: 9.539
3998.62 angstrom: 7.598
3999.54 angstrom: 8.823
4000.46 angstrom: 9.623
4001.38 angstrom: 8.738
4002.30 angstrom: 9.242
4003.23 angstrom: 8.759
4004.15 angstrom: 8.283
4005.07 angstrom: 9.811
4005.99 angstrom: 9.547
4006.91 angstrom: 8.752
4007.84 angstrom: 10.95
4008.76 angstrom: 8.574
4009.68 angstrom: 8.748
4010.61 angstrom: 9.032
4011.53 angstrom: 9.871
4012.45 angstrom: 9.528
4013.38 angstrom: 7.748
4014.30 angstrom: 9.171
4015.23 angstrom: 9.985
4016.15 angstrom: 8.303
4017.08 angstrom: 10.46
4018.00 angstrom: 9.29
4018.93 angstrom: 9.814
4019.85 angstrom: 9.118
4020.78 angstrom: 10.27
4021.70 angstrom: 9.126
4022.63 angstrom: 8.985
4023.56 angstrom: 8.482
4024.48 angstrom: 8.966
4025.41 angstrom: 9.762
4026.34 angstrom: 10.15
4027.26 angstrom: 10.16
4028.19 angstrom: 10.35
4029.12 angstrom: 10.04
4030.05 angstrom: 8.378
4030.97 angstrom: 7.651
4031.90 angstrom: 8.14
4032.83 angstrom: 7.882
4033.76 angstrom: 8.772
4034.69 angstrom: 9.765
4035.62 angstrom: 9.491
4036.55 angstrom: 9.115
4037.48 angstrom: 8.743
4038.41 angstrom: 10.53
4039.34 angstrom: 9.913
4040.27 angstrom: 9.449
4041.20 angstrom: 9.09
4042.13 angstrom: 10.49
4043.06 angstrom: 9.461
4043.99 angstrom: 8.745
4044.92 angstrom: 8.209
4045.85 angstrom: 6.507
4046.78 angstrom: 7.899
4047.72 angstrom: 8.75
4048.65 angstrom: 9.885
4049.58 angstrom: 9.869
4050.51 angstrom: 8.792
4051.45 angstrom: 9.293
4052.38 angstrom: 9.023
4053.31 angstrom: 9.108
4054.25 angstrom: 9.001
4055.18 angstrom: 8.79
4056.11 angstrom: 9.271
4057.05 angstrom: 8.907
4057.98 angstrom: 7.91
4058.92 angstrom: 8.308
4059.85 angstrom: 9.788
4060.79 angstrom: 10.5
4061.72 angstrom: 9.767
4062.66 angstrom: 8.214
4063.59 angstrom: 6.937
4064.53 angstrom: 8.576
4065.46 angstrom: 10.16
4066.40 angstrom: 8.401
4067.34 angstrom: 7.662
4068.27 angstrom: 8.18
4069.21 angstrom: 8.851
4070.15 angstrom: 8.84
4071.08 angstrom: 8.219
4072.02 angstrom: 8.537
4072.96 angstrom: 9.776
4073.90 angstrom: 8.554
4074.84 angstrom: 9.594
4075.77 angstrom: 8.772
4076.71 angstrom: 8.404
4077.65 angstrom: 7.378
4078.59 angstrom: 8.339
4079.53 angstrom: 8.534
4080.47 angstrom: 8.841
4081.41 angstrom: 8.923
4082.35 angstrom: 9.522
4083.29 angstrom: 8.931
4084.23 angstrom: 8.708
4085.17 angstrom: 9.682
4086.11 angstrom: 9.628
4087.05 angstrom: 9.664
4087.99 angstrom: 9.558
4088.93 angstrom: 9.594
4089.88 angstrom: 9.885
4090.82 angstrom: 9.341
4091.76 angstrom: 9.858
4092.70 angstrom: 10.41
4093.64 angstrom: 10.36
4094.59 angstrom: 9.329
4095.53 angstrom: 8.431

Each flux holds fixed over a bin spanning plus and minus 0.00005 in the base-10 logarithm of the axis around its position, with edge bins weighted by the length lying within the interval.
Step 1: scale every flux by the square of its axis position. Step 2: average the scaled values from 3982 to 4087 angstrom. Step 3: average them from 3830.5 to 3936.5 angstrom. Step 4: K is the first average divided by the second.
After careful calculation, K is 1.38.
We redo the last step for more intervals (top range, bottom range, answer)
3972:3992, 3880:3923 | 1.11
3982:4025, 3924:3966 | 1.62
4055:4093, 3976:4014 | 1.03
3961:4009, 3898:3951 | 1.22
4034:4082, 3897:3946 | 1.50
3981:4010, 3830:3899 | 1.31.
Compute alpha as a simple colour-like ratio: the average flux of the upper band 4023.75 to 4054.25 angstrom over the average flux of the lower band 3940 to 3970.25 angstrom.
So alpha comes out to 1.5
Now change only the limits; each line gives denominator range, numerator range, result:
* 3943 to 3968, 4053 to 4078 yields 1.30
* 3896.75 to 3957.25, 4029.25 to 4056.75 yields 1.35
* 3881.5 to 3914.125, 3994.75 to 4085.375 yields 1.19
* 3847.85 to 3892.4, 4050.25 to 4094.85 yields 1.15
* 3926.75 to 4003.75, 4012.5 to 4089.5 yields 1.35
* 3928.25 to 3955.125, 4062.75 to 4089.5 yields 1.62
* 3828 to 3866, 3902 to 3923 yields 1.08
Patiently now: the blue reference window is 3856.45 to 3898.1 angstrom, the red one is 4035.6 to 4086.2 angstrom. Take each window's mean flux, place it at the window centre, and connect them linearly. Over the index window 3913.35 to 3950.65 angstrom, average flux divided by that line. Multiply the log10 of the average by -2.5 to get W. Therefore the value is 0.33 mag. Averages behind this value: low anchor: 7.77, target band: 5.98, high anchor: 8.91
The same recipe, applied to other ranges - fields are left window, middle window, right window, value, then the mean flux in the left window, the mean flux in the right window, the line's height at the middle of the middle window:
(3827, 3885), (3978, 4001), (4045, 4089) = -0.099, 7.42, 8.85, 8.32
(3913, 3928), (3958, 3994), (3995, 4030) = 0.218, 7.43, 9.26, 8.54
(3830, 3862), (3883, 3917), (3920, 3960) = -0.179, 7.06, 5.98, 6.44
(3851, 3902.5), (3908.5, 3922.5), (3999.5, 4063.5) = 0.016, 7.92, 9.15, 8.23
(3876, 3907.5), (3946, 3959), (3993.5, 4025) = 0.092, 7.56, 9.19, 8.4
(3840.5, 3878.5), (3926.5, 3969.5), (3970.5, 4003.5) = 0.456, 8.03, 8.44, 8.31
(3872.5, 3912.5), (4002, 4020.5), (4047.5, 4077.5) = -0.092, 7.62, 8.88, 8.5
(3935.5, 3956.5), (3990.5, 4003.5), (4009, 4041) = -0.138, 6.54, 9.26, 8.3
